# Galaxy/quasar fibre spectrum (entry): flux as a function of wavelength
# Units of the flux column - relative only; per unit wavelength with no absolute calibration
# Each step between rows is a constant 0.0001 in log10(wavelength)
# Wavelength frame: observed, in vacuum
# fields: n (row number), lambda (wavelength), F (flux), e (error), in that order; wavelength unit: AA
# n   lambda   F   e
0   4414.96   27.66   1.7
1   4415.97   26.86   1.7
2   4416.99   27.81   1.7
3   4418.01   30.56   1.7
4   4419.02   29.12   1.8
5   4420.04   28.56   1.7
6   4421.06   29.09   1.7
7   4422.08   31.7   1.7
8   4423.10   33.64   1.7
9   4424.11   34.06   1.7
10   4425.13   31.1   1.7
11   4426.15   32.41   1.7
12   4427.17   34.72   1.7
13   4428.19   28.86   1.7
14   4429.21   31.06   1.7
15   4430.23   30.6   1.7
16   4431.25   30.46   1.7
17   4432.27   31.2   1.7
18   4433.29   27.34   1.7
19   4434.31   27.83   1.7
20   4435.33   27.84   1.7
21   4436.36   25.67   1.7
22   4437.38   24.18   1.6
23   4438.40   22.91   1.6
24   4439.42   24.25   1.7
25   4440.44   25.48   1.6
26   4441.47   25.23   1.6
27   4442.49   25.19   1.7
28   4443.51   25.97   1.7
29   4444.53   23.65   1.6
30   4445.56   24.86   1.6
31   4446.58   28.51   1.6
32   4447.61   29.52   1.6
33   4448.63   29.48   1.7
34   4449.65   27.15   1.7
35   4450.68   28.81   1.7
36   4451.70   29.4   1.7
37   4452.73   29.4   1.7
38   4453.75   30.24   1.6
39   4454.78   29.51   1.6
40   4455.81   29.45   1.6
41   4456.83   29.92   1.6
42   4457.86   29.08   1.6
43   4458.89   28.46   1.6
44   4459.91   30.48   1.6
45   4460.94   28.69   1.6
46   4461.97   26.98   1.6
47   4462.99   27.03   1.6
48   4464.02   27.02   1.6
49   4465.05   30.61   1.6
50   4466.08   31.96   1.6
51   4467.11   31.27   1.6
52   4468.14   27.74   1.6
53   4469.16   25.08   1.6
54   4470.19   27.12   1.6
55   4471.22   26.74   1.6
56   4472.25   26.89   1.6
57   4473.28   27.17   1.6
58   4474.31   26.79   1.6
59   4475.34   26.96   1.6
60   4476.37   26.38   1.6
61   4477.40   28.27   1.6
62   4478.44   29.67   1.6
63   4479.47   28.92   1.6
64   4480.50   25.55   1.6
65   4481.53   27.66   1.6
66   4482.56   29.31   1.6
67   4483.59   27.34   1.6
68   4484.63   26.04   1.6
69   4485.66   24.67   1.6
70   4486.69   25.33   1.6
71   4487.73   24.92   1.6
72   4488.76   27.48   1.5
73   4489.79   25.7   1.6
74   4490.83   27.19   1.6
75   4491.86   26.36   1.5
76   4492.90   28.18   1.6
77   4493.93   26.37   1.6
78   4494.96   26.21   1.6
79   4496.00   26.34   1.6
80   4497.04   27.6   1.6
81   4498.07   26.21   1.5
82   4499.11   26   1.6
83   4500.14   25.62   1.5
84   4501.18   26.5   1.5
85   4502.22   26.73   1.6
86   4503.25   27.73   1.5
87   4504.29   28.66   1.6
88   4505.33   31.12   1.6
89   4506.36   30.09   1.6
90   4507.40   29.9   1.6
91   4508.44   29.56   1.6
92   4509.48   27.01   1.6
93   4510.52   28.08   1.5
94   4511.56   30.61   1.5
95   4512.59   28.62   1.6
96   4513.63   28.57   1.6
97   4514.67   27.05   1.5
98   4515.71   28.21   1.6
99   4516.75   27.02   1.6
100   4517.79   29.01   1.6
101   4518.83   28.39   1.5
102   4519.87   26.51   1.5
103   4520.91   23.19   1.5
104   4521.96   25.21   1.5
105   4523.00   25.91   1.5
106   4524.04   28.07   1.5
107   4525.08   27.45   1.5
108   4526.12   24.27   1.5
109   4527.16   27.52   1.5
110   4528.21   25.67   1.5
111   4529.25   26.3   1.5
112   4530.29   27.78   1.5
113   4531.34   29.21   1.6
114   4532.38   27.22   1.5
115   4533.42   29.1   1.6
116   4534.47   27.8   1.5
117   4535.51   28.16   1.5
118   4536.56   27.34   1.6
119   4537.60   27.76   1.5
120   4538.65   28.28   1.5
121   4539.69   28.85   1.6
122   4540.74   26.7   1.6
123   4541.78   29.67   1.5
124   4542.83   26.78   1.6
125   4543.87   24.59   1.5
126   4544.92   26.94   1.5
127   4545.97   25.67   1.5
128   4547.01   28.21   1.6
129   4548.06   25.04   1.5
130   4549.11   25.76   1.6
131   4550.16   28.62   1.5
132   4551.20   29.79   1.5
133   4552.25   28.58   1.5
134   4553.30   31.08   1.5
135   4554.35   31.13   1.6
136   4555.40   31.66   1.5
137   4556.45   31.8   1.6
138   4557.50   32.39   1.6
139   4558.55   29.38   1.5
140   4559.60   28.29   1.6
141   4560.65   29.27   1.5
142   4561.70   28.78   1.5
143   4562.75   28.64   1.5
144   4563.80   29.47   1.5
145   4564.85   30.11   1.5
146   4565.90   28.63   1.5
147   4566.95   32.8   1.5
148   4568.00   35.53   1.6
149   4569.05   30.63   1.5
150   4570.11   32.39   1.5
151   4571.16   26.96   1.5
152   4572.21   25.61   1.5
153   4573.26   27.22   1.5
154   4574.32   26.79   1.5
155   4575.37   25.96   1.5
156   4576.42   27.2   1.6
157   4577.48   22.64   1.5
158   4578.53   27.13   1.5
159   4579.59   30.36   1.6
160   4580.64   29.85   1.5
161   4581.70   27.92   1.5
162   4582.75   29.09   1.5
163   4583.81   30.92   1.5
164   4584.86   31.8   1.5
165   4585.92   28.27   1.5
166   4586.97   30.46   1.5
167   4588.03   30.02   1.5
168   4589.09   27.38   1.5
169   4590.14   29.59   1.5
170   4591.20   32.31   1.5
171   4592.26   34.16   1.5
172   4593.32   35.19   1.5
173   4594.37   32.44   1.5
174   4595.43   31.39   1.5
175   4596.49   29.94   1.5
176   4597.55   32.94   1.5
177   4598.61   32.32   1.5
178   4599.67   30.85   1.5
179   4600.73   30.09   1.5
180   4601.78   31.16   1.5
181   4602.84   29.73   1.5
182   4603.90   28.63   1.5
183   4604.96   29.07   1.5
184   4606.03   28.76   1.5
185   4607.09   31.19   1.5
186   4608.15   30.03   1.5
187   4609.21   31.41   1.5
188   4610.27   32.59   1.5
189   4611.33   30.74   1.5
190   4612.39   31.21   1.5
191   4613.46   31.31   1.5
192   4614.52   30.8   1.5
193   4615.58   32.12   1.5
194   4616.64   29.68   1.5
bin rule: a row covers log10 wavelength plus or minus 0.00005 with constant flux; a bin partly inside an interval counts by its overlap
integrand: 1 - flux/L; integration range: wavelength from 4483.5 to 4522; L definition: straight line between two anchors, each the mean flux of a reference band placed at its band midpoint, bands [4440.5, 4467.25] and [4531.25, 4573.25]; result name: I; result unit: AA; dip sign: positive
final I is 1.75 AA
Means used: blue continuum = 28.3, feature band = 27.3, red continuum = 28.8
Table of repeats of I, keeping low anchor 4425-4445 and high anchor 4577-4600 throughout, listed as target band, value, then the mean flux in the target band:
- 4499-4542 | 2.2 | 27.7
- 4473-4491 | 1.0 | 26.9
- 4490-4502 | 0.9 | 26.6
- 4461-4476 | 0.3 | 27.8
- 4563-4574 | 0.1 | 29.8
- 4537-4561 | 0.9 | 28.5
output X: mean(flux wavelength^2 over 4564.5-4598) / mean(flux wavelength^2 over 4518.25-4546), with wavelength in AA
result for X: 1.1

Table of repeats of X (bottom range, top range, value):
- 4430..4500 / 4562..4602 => 1.15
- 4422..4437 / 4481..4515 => 0.93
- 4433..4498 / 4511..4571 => 1.07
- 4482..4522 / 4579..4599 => 1.17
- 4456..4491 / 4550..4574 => 1.13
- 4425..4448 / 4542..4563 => 1.09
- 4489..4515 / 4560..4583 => 1.07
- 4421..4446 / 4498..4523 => 1.01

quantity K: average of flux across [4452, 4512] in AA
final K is 27.8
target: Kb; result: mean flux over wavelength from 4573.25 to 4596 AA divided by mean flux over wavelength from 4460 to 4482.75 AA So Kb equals 1.1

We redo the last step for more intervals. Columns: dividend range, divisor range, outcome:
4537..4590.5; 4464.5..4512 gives 1.05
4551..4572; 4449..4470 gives 1.05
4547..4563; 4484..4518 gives 1.07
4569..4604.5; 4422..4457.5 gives 1.04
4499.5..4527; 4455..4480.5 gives 0.98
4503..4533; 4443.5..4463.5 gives 0.98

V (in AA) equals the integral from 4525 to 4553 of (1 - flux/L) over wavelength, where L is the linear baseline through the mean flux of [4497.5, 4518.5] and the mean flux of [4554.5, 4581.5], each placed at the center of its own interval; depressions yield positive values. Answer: 1.2 AA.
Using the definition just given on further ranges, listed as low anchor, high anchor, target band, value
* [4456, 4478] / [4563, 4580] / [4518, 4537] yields 1.0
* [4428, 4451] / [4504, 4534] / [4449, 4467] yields -1.2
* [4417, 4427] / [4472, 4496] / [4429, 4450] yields 2.0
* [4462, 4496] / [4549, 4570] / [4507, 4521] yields 0.2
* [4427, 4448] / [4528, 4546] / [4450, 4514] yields -1.2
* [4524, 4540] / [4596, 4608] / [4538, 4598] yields -0.5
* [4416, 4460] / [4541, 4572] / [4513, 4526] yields 0.9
